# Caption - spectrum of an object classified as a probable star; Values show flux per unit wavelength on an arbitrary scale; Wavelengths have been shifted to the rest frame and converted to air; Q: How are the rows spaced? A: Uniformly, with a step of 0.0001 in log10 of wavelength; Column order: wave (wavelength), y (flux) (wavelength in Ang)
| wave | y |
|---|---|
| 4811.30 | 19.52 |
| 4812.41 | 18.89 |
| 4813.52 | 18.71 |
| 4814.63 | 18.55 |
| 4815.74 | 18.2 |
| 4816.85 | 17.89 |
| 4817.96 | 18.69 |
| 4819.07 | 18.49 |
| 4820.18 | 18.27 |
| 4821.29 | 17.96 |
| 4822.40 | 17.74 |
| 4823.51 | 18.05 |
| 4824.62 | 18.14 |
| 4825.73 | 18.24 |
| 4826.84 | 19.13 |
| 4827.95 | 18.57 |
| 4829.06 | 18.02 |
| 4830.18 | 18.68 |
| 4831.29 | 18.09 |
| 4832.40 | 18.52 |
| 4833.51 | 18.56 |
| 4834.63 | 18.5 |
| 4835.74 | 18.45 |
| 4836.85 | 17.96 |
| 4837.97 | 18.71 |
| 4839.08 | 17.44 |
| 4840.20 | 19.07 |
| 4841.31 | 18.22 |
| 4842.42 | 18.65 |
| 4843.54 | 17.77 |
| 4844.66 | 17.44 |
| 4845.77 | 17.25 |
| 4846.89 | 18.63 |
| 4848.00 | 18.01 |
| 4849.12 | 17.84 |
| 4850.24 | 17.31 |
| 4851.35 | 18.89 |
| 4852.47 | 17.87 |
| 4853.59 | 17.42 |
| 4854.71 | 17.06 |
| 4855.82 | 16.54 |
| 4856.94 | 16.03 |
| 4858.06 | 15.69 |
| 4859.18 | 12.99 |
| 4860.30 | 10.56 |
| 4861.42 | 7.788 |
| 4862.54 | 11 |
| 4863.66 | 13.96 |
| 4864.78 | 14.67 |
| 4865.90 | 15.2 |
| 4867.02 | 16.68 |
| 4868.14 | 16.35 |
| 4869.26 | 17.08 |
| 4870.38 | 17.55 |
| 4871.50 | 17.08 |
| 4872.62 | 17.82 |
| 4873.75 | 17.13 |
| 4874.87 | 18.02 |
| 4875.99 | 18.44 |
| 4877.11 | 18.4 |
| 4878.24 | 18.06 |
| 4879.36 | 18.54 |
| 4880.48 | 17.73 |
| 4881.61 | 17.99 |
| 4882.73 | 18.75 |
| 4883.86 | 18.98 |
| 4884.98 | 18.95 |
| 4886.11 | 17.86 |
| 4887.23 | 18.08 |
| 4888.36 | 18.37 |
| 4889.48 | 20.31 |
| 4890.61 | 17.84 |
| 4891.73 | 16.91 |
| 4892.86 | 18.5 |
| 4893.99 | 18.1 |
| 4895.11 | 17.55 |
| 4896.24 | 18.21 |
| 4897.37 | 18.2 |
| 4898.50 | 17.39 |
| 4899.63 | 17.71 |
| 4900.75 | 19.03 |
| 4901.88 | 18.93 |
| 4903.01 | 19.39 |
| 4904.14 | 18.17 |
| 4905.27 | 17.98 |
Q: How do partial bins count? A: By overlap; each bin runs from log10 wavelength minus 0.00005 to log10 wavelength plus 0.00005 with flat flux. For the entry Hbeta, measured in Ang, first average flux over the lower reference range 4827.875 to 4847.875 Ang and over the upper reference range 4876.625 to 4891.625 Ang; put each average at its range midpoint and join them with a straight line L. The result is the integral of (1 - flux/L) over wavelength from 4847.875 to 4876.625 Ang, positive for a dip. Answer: 3.8 Ang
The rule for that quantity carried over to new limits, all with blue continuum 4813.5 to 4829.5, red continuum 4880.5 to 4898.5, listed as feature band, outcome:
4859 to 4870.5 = 2.76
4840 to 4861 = 1.57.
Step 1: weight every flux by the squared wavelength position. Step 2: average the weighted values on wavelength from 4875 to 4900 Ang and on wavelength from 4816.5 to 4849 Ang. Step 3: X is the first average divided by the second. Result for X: 1.02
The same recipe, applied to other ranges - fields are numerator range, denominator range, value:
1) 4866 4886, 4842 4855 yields 1.01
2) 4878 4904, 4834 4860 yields 1.07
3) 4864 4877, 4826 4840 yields 0.93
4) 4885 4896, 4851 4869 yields 1.24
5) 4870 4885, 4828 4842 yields 1.00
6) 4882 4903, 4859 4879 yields 1.19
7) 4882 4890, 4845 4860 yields 1.12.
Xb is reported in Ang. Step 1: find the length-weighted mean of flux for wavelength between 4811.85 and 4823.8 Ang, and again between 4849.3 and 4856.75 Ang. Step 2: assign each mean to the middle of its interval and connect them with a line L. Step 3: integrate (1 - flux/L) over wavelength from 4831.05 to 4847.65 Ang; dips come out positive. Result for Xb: -0.4 Ang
